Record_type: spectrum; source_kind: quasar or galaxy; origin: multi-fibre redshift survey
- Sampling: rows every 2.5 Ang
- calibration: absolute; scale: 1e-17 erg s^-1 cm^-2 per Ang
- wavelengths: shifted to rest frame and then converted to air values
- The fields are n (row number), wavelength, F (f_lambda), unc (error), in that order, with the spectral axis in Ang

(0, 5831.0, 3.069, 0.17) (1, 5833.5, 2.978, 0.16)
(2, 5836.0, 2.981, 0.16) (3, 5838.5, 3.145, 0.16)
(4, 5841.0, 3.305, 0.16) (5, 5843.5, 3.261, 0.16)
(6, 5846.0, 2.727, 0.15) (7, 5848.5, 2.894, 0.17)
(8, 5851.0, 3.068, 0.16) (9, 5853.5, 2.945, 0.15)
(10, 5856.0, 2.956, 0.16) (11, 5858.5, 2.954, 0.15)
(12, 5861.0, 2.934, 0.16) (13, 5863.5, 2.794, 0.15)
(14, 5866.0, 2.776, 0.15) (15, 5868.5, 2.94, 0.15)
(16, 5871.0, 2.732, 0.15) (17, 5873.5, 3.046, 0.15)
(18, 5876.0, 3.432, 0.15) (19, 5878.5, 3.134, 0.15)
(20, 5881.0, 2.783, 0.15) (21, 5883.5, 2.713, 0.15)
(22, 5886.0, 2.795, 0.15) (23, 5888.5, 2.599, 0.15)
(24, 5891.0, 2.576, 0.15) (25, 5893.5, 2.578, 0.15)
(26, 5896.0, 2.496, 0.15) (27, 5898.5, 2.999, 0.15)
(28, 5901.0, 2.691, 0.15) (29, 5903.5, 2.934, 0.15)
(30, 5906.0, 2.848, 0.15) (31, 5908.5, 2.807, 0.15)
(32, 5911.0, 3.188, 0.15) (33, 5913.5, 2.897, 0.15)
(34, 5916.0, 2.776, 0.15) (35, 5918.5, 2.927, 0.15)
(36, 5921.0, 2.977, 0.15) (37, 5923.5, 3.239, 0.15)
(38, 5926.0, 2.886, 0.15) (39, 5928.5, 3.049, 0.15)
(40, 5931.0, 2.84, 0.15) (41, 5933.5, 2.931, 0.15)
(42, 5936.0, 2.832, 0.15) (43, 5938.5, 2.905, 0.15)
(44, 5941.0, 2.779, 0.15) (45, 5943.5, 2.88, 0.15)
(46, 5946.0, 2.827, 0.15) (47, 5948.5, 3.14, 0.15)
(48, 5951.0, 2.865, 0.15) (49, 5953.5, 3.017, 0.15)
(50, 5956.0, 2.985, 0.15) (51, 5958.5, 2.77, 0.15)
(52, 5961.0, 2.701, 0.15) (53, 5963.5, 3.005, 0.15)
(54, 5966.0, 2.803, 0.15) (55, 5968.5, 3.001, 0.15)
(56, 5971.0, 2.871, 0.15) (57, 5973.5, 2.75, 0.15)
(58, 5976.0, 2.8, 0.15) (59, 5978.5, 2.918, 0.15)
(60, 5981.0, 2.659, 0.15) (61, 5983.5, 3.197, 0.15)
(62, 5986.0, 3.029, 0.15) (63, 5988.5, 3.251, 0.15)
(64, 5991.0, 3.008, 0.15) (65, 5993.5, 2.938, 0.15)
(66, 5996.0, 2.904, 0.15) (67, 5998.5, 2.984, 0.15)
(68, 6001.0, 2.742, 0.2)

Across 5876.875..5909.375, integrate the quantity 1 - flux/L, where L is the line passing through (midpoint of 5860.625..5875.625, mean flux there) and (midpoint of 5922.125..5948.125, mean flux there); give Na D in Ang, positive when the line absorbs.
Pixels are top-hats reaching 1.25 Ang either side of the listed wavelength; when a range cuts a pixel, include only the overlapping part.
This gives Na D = 1.52 Ang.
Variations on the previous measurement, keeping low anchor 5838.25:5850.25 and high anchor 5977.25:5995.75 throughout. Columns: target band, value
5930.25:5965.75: 1.4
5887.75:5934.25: 2.6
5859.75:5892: 1.9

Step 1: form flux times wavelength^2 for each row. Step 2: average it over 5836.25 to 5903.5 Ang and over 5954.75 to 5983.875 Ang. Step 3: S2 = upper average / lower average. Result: 1.0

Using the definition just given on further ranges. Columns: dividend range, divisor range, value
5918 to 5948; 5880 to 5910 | 1.08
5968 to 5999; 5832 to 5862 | 1.02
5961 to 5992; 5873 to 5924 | 1.05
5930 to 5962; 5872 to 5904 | 1.04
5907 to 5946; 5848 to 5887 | 1.02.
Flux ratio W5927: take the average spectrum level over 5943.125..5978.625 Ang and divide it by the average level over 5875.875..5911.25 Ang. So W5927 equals 1.0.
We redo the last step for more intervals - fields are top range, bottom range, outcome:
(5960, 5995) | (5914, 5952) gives 1.00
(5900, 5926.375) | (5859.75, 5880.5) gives 0.99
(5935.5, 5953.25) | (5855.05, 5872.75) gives 1.01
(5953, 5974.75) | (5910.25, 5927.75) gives 0.96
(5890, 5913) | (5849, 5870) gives 0.96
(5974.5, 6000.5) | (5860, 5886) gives 1.01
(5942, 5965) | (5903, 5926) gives 0.98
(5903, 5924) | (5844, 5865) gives 1.01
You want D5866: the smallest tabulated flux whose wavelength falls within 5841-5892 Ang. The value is 2.576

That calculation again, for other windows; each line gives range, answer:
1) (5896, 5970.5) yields 2.496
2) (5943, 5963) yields 2.701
